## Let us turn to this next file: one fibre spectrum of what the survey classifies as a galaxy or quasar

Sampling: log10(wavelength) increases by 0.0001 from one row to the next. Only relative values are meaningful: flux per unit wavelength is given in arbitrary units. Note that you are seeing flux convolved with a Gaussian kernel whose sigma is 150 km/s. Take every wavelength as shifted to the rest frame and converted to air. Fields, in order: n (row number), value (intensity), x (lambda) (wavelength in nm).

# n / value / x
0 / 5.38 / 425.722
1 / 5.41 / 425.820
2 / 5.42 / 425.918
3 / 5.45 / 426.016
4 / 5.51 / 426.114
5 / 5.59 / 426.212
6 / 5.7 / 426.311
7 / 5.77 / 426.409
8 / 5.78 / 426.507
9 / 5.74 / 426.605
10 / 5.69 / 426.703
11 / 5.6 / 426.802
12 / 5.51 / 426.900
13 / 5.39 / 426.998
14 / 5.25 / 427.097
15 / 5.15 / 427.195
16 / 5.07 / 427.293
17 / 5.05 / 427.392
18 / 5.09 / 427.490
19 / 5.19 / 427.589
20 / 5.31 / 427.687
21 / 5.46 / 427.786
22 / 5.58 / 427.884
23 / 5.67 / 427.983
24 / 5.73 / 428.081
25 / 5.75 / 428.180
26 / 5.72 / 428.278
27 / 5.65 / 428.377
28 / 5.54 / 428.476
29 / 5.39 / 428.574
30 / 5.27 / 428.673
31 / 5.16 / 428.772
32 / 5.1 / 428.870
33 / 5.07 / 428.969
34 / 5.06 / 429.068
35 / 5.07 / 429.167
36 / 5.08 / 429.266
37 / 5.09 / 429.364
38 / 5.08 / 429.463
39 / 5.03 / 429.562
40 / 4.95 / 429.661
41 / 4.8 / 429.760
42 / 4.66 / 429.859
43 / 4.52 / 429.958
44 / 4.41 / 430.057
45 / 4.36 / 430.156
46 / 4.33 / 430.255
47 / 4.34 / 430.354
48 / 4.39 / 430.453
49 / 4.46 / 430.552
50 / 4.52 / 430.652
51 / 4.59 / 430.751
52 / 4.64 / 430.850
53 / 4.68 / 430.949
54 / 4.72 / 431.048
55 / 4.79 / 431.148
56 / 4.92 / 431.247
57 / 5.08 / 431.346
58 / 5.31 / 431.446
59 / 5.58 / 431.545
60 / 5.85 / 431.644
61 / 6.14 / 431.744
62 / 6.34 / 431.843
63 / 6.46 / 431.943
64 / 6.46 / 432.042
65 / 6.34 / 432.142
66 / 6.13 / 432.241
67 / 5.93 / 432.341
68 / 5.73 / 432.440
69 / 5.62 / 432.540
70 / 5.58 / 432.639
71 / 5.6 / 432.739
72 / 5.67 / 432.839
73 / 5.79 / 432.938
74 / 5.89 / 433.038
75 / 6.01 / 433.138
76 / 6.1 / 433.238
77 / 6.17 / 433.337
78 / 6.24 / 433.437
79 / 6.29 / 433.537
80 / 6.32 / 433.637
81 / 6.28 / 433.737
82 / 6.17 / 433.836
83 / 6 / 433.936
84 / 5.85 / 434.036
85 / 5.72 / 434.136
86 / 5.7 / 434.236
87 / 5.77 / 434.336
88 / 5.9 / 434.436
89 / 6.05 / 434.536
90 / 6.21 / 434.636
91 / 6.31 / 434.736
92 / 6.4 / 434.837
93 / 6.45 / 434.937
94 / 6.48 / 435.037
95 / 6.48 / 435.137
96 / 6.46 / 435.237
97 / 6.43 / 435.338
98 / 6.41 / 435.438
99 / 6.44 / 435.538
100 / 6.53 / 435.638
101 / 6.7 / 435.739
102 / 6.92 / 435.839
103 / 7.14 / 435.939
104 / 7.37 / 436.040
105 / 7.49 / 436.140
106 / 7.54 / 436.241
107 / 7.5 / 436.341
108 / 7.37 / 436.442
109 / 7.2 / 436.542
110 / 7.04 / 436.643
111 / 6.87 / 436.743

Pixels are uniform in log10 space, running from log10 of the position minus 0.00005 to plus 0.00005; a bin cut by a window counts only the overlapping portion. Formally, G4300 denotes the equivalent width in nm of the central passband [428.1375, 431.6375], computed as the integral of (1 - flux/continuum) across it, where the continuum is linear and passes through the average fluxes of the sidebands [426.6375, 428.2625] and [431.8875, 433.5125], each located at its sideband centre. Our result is 0.44 nm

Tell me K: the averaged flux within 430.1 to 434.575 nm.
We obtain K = 5.57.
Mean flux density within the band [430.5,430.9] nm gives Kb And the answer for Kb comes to 4.55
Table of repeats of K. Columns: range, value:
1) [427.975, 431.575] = 4.98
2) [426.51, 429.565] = 5.35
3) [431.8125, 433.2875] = 5.97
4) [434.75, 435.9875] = 6.56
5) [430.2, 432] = 5.07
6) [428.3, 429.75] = 5.18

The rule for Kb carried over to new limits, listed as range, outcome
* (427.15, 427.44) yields 5.09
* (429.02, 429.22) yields 5.06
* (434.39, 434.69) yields 6.06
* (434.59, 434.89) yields 6.3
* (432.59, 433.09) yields 5.7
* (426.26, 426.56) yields 5.74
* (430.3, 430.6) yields 4.4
